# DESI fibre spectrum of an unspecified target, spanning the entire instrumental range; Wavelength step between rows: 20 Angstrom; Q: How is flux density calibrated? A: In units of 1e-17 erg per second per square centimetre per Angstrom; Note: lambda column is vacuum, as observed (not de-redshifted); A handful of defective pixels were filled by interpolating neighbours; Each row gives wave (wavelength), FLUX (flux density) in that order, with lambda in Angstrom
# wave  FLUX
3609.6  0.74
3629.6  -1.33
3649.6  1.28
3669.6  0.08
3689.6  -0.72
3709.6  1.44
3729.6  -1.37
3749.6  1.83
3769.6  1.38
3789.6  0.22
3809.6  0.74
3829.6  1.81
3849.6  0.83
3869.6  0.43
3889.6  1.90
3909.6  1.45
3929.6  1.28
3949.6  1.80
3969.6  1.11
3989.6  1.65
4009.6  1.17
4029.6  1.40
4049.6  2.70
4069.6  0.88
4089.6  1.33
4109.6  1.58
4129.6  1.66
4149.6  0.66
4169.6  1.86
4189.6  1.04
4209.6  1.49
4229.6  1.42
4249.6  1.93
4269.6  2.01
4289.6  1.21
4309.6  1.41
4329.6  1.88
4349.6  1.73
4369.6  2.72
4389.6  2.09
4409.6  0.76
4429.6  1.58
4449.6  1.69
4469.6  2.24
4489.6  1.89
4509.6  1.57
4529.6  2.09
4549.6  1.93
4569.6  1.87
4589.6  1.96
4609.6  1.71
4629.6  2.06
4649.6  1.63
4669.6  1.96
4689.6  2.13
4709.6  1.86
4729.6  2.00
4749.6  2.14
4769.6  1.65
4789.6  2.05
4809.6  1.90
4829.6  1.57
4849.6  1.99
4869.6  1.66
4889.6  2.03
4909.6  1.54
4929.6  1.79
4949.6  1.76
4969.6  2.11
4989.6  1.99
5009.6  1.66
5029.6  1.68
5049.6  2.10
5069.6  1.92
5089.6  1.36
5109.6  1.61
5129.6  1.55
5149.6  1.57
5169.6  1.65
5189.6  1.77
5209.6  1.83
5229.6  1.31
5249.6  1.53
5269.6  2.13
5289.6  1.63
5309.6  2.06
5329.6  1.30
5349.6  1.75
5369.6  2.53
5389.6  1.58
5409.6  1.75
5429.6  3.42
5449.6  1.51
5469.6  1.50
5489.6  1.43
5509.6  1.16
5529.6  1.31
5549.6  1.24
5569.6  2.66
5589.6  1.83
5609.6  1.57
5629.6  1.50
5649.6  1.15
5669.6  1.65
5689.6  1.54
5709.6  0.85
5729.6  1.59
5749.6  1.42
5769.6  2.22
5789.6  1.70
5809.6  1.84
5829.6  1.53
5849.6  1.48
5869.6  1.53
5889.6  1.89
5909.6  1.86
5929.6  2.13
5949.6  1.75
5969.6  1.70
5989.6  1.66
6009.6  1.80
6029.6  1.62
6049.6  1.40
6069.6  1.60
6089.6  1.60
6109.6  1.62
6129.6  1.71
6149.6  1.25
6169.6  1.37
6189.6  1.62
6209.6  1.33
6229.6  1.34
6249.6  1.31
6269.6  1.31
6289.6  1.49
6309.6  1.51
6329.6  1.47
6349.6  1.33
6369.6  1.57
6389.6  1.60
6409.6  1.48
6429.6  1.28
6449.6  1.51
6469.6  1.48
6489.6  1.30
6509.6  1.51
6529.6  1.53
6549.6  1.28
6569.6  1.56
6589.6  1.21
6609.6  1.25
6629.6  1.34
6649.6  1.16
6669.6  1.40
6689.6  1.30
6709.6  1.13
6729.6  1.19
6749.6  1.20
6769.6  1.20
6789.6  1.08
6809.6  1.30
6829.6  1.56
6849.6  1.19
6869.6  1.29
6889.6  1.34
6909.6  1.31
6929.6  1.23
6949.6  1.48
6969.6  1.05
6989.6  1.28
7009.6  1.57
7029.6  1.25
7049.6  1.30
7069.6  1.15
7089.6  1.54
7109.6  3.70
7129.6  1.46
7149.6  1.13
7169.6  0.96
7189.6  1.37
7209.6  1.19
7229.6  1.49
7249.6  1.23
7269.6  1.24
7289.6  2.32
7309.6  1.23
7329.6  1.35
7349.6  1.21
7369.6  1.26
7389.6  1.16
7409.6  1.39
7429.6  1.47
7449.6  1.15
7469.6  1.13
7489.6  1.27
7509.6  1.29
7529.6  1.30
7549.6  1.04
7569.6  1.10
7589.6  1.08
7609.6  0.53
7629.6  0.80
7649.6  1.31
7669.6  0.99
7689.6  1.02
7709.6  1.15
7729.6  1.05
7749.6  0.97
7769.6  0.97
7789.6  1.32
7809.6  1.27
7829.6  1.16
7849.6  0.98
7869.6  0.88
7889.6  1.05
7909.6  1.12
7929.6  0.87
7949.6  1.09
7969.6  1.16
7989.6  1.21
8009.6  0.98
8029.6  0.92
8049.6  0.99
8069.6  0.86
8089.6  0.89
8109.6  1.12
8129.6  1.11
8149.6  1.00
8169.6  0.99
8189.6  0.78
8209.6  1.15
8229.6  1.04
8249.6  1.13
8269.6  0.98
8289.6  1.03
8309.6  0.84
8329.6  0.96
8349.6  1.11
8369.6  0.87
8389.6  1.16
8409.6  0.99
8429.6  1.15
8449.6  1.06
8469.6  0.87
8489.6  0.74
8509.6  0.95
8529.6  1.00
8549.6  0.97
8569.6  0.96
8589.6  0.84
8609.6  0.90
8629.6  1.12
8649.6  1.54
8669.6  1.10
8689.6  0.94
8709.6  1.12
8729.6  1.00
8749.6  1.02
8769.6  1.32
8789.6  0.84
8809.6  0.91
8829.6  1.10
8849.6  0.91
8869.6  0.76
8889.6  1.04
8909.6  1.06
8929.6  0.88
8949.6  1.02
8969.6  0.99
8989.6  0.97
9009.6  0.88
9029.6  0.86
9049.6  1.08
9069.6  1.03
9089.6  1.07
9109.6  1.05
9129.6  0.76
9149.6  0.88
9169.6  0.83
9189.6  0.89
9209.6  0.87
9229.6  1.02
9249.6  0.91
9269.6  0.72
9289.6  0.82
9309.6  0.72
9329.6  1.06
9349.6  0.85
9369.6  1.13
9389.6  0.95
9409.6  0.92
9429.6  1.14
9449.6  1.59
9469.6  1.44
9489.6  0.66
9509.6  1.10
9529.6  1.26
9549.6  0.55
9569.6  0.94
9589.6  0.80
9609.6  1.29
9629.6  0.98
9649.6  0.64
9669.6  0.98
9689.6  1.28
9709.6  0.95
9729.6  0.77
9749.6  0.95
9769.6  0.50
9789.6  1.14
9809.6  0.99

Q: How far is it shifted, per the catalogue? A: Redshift 0.084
